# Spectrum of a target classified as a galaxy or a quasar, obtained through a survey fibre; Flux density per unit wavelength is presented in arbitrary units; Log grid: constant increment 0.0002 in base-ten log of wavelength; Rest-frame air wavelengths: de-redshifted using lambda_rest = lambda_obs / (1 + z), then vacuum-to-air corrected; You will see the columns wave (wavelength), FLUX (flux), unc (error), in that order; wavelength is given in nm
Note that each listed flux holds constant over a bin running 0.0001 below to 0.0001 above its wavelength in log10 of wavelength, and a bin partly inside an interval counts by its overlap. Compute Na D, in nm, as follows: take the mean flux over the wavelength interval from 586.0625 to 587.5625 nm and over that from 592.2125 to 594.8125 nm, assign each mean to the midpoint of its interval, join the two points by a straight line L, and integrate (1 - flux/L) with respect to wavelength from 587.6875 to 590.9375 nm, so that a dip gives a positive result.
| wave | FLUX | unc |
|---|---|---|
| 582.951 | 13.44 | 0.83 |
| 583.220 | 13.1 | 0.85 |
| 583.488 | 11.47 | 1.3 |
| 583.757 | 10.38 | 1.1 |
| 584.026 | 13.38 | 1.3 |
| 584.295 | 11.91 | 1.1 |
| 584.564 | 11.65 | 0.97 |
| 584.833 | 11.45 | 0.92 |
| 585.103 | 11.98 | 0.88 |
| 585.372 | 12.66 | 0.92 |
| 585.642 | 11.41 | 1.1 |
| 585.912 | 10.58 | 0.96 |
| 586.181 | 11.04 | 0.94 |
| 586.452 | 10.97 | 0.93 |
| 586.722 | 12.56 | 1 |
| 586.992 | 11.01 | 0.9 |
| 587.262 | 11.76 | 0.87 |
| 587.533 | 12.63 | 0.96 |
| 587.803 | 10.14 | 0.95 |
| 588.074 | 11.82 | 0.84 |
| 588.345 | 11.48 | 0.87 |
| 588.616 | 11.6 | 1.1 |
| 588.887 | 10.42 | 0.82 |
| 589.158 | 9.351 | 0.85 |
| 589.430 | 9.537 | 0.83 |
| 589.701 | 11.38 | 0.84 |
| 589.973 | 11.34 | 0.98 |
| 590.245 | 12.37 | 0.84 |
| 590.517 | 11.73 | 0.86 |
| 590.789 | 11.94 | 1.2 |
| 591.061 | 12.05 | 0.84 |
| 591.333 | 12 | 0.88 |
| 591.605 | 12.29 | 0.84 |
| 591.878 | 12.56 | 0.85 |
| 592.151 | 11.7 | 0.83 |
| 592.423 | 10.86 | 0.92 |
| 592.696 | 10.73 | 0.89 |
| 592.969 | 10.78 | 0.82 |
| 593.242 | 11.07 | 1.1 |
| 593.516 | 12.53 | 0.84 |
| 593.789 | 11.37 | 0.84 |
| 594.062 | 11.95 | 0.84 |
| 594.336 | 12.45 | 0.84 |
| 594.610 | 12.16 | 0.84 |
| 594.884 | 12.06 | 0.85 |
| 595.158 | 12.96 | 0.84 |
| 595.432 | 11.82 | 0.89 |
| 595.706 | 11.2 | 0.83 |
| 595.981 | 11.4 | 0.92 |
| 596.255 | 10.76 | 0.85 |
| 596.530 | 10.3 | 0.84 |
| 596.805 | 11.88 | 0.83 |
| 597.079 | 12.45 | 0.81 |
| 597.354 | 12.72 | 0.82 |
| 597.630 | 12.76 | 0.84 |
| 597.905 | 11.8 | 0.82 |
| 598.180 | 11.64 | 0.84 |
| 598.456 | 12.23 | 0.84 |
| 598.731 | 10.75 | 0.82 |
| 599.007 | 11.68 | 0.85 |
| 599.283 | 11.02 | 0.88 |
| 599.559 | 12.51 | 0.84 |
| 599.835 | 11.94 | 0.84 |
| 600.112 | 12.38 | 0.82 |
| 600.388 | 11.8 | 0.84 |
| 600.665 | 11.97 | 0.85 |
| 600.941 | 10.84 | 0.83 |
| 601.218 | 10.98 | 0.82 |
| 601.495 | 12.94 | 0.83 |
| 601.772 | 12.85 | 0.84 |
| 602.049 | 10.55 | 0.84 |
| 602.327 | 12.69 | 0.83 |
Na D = 0.13 nm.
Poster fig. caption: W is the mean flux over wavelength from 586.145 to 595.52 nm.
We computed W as 11.6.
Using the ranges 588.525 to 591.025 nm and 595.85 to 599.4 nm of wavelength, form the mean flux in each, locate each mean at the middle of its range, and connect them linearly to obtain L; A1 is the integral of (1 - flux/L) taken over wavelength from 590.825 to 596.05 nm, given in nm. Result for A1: -0.20 nm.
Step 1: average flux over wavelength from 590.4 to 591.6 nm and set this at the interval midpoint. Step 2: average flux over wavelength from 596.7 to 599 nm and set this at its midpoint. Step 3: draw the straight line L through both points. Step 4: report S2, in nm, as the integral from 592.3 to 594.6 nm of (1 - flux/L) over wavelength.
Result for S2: 0.09 nm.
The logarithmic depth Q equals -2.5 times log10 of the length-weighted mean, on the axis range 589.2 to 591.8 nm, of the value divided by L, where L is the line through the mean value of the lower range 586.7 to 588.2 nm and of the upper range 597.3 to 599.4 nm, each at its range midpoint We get 0.01 mag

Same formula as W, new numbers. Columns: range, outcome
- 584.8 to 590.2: 11.3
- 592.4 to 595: 11.6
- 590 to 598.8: 11.8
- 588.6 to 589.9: 10.4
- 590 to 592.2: 12.1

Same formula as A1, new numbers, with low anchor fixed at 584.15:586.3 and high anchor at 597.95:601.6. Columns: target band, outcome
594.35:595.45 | -0.06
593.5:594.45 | -0.03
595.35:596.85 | 0.07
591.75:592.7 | 0.01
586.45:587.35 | 0.00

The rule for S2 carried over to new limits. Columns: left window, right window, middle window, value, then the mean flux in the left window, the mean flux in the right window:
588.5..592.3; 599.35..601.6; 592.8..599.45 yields -0.03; 11.4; 11.9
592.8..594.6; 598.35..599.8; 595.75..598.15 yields -0.01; 11.7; 11.7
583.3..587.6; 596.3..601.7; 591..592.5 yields -0.03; 11.7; 11.8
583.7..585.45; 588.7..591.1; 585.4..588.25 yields 0.04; 12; 11.1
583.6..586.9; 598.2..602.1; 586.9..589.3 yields 0.11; 11.7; 11.8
